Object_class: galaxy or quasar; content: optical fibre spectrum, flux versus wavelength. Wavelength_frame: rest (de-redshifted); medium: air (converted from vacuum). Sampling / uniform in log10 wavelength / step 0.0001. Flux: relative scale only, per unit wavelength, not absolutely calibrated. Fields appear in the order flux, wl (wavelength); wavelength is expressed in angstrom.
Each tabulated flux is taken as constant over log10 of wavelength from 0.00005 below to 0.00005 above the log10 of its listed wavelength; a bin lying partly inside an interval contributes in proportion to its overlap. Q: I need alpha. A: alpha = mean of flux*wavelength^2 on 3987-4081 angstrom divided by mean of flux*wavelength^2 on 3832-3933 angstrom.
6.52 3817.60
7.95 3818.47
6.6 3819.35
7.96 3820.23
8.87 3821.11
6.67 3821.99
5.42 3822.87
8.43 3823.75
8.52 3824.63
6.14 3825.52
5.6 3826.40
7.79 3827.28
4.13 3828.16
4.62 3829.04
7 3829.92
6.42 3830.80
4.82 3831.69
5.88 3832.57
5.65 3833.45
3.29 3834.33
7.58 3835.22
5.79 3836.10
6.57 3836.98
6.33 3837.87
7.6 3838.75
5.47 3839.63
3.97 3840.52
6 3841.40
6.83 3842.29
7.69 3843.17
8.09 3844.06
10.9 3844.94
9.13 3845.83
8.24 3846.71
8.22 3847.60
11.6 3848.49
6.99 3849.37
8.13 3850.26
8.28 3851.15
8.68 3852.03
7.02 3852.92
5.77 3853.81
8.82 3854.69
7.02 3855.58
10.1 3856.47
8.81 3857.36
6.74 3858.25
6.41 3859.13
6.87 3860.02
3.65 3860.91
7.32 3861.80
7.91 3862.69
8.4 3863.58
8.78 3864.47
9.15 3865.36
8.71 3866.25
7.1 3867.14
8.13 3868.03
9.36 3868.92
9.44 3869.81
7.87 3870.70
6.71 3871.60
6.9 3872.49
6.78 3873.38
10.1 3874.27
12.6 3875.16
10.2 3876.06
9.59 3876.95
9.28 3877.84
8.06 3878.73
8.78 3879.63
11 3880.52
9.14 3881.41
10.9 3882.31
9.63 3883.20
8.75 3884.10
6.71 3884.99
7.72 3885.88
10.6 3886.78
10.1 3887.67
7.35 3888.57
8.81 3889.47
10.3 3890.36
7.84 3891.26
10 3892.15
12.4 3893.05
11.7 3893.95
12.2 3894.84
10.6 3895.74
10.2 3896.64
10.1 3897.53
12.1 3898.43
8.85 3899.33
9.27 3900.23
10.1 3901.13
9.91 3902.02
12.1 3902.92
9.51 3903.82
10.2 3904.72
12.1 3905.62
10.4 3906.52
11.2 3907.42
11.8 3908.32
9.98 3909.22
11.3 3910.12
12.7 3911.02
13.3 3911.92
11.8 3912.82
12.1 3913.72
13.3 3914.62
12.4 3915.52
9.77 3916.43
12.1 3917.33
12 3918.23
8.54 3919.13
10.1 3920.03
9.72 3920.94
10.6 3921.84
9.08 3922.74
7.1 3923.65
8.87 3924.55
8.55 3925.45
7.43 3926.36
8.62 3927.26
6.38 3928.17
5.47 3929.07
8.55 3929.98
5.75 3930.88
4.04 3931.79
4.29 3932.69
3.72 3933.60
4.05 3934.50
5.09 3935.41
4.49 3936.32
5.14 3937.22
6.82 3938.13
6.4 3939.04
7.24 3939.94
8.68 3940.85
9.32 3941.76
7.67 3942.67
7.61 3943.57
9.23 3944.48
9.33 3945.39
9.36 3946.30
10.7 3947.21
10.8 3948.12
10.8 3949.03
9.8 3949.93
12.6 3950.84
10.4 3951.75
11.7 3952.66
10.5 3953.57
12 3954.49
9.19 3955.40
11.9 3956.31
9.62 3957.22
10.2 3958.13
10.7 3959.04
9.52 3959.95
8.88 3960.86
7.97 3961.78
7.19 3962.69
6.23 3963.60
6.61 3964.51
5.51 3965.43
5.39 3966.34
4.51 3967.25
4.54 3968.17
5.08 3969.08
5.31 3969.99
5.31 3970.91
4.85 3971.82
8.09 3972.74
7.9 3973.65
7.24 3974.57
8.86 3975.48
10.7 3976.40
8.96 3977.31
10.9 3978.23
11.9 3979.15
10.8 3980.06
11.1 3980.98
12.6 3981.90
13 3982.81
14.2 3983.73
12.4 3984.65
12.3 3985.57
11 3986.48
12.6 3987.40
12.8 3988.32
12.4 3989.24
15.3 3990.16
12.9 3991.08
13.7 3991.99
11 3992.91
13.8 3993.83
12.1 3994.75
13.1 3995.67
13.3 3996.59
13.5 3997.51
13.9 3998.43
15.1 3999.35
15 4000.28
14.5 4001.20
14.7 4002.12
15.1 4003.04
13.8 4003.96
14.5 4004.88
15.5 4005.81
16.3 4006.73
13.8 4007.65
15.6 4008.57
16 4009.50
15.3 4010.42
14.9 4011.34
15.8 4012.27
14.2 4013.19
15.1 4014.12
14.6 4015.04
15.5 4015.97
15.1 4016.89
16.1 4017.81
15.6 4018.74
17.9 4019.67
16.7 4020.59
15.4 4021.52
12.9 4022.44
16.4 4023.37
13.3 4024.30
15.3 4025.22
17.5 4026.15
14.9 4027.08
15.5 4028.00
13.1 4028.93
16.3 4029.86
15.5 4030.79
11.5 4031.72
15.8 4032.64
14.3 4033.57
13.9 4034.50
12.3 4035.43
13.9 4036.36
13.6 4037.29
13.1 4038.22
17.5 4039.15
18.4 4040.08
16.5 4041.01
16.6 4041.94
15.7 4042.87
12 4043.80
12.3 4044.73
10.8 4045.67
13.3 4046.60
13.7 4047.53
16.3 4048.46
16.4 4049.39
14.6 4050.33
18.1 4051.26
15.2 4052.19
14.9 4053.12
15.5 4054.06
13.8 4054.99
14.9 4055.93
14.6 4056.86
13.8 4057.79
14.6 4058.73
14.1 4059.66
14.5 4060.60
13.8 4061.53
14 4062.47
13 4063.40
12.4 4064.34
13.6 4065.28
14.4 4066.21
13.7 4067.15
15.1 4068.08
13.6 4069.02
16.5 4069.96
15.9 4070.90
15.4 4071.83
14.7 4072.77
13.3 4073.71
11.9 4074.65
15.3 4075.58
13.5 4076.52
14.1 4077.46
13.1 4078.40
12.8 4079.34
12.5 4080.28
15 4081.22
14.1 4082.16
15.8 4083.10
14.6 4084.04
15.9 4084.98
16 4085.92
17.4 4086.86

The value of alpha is 1.77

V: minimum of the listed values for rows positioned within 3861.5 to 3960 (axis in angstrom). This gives 3.72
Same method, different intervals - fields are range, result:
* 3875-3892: 6.71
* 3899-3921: 8.54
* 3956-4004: 4.51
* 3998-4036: 11.5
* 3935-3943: 4.49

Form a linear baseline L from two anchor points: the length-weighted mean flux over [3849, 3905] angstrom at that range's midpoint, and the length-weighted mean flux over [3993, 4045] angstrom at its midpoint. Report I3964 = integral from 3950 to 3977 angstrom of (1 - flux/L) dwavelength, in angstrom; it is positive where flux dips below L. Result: 9.1 angstrom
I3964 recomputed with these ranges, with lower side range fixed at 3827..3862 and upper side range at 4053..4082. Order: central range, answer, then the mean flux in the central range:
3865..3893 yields -3.1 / 9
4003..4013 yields -2.4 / 15.1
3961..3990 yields 5.7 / 9.04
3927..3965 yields 7.7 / 8.2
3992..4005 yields -2.0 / 13.8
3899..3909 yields -1.8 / 10.5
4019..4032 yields -2.5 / 15.2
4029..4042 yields -1.7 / 14.8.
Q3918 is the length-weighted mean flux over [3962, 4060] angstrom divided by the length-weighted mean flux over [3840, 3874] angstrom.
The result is 1.7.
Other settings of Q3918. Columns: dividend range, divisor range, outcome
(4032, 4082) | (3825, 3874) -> 1.99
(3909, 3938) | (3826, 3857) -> 1.22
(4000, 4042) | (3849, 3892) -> 1.79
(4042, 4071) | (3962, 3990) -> 1.58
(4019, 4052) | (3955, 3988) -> 1.66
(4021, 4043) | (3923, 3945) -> 2.23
